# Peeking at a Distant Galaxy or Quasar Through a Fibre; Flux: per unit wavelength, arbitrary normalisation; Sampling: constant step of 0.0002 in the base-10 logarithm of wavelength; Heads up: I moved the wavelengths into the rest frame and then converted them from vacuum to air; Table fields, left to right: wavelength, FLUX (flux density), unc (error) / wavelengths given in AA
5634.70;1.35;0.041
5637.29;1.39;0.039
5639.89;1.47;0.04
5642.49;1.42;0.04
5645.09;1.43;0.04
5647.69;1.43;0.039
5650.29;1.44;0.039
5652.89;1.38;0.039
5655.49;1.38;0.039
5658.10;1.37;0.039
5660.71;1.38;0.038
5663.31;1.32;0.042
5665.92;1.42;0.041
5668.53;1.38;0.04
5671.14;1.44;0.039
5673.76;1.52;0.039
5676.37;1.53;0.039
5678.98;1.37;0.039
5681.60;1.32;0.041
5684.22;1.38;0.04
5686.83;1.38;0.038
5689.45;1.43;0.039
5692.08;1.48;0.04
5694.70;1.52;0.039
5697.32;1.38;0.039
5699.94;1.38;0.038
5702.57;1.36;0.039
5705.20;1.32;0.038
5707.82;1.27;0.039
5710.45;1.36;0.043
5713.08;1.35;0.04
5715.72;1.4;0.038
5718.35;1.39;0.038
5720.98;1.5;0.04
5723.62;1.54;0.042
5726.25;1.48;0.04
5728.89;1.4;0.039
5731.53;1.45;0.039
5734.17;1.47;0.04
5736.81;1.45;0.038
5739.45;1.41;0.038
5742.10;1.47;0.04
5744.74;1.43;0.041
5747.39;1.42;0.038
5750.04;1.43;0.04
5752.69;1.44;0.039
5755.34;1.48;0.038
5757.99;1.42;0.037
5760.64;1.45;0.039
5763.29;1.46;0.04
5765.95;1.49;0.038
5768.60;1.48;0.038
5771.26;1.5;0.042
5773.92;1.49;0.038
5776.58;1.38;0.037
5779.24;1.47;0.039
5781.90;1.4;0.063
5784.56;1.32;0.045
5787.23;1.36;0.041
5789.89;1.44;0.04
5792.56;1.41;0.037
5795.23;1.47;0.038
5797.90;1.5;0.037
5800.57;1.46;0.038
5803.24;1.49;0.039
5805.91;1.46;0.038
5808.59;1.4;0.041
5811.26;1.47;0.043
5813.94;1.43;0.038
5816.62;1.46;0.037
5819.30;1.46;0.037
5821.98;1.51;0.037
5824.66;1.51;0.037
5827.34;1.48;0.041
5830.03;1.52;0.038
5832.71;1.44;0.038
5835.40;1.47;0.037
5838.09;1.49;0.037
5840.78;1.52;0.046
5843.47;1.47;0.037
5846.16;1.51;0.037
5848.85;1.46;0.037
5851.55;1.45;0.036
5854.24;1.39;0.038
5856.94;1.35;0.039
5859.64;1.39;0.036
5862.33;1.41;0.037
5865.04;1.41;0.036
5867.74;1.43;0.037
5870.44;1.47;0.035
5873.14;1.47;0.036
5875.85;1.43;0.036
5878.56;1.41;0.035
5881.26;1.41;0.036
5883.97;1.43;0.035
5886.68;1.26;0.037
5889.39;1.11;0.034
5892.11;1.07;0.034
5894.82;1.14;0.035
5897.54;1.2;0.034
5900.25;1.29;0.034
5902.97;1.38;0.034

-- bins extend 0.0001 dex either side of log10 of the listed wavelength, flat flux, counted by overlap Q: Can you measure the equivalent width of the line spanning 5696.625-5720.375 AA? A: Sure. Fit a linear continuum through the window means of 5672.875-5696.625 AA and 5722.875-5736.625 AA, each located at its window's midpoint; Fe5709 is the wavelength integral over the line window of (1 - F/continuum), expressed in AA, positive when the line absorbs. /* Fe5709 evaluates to 1.5 AA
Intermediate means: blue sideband 1.43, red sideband 1.46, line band 1.36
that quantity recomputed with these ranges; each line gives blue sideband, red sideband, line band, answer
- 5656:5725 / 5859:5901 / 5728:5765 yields -1.6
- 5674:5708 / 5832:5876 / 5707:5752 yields -0.5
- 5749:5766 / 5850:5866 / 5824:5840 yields -0.8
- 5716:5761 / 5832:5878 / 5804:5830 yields -0.4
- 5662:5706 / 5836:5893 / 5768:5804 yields -0.9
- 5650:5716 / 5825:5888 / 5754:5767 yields -0.4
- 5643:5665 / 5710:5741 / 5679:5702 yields 0.2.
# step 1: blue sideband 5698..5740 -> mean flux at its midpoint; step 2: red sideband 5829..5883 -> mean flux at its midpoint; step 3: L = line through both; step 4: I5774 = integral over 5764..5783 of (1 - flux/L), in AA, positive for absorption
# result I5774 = -0.5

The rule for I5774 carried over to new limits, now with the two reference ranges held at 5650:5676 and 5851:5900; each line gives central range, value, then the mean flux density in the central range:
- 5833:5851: -1.72 AA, 1.48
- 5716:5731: -0.74 AA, 1.46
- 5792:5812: -1.38 AA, 1.46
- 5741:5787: -2.16 AA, 1.44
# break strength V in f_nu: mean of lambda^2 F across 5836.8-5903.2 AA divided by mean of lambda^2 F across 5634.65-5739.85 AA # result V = 1.04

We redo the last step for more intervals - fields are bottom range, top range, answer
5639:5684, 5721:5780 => 1.06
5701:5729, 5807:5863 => 1.09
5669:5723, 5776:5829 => 1.07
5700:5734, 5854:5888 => 1.06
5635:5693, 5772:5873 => 1.09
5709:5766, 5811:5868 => 1.05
